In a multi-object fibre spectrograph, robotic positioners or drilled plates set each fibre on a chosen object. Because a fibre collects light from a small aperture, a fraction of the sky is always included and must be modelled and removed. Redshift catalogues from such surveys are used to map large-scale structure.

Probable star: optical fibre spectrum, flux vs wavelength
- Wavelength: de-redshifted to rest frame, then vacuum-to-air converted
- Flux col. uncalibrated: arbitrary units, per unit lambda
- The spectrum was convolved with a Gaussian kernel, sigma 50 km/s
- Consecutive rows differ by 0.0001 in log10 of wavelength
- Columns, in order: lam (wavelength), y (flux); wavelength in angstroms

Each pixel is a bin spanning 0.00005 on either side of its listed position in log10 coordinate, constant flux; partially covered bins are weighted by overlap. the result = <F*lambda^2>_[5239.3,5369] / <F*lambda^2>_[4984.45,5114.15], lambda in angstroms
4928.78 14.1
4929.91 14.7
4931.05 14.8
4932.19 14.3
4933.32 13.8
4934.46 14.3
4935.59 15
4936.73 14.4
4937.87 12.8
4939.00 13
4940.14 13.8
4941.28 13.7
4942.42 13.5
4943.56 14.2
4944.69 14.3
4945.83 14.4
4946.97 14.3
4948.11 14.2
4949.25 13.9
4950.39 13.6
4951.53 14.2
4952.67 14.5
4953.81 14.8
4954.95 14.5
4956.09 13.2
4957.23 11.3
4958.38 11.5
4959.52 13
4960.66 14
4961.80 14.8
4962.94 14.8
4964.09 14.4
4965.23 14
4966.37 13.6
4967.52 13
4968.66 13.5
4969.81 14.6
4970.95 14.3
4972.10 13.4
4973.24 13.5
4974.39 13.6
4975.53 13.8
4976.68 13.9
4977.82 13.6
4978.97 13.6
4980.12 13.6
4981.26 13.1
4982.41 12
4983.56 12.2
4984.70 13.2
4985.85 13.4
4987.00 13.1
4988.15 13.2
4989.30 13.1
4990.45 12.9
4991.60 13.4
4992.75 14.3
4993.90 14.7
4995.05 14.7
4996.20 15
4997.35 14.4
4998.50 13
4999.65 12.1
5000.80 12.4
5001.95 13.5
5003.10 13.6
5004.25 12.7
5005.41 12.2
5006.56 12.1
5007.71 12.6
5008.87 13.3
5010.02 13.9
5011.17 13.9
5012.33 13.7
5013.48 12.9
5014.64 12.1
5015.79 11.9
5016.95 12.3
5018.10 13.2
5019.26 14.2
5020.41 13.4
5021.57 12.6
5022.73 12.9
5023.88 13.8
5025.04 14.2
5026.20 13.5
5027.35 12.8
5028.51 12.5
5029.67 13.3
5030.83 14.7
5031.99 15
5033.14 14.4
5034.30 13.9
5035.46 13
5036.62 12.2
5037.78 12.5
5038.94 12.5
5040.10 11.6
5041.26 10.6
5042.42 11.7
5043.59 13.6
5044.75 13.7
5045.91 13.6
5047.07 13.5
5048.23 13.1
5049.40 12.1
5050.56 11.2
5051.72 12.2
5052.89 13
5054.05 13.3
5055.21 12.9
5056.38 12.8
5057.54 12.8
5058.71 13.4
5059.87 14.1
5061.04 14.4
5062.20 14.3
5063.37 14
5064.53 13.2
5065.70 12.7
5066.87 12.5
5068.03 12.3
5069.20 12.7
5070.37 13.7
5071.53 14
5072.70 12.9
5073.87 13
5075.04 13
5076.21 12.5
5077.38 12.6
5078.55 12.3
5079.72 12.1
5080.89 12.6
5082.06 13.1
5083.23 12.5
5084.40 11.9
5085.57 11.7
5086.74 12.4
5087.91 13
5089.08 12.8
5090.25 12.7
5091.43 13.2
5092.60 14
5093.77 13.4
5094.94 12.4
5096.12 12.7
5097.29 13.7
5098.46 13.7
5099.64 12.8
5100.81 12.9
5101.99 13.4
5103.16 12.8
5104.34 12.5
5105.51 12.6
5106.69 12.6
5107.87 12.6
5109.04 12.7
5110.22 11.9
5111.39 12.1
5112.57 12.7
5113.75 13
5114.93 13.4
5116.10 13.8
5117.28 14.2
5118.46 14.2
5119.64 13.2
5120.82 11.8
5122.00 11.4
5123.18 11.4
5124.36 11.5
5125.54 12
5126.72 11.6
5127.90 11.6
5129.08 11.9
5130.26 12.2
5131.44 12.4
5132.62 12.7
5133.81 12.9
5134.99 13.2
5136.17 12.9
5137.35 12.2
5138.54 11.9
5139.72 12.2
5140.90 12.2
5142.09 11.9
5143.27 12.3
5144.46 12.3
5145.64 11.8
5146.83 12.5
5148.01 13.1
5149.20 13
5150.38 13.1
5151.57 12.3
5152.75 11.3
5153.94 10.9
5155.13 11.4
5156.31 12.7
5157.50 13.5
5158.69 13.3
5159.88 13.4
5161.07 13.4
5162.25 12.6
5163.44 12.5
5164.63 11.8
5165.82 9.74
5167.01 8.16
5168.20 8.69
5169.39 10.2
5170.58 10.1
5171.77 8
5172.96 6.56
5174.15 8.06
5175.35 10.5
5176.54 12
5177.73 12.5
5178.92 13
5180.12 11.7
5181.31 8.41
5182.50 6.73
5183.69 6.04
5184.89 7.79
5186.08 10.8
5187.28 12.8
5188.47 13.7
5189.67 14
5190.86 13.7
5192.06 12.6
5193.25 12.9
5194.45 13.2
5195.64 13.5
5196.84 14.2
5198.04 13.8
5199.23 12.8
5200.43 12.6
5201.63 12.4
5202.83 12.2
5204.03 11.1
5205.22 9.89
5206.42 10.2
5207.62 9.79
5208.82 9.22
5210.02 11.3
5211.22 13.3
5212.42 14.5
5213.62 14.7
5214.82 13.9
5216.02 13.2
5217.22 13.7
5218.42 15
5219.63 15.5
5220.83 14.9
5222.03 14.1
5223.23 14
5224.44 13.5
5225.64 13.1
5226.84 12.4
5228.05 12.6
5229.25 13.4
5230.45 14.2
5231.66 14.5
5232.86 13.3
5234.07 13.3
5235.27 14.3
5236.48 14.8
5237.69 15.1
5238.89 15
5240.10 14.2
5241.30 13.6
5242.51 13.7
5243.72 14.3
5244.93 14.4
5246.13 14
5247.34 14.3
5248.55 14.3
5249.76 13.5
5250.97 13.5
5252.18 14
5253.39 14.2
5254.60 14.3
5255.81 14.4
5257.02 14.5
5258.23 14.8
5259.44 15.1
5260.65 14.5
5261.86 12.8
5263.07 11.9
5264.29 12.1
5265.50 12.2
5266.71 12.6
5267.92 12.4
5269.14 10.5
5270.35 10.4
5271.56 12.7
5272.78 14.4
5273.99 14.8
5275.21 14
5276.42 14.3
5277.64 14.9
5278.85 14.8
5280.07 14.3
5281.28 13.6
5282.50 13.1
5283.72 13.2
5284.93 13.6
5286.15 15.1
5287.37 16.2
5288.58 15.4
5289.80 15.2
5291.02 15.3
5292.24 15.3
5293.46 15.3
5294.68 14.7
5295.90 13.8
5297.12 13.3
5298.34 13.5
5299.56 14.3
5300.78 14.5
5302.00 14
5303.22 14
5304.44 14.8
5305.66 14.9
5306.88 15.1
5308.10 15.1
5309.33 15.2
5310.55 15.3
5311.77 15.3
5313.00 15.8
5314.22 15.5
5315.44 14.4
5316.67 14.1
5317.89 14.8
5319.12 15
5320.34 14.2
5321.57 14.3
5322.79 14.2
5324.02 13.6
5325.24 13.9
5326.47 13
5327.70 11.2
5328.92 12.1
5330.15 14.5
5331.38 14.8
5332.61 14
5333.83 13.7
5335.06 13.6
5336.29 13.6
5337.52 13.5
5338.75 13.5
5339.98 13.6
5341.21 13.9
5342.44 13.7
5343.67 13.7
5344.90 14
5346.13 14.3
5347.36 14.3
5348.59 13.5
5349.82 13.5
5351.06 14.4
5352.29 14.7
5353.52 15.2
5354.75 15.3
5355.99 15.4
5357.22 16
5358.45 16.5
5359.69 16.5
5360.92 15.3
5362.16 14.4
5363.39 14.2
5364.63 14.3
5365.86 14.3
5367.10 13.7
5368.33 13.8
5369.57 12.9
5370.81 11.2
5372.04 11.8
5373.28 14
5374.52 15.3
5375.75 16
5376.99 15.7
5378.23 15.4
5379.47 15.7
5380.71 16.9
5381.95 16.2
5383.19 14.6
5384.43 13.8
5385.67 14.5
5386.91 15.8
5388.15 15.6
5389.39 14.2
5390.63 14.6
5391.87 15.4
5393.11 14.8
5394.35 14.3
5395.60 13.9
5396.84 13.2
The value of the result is 1.20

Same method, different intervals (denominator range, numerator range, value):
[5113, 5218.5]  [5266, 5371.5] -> 1.26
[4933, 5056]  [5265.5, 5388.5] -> 1.22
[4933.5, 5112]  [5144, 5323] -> 1.08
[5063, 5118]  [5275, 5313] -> 1.23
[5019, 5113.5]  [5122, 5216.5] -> 0.94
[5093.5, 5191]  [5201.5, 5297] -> 1.20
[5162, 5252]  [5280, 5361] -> 1.21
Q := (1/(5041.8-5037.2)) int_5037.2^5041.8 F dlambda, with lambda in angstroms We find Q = 11.8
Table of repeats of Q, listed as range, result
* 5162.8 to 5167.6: 10.6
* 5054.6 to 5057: 12.9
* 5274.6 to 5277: 14.2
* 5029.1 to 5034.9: 14.3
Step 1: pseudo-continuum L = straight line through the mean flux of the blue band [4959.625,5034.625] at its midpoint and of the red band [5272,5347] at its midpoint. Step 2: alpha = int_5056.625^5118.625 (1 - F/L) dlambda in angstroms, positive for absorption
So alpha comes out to 3.2 angstroms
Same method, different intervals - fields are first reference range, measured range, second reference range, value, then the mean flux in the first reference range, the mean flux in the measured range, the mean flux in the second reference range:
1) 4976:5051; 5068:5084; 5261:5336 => 0.6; 13.2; 12.8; 14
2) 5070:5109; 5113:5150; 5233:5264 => 1.9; 12.8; 12.5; 14.1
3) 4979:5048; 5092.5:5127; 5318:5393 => 1.9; 13.2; 12.8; 14.4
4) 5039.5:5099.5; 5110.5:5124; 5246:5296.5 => 0.3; 12.9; 12.8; 13.9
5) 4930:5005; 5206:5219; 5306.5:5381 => 1.4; 13.7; 12.7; 14.4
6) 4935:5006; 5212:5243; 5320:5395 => 0.2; 13.6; 14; 14.3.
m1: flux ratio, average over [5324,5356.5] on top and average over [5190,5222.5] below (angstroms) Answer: 1.1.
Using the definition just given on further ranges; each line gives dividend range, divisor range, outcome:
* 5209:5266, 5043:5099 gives 1.07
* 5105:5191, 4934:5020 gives 0.87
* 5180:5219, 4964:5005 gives 0.89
